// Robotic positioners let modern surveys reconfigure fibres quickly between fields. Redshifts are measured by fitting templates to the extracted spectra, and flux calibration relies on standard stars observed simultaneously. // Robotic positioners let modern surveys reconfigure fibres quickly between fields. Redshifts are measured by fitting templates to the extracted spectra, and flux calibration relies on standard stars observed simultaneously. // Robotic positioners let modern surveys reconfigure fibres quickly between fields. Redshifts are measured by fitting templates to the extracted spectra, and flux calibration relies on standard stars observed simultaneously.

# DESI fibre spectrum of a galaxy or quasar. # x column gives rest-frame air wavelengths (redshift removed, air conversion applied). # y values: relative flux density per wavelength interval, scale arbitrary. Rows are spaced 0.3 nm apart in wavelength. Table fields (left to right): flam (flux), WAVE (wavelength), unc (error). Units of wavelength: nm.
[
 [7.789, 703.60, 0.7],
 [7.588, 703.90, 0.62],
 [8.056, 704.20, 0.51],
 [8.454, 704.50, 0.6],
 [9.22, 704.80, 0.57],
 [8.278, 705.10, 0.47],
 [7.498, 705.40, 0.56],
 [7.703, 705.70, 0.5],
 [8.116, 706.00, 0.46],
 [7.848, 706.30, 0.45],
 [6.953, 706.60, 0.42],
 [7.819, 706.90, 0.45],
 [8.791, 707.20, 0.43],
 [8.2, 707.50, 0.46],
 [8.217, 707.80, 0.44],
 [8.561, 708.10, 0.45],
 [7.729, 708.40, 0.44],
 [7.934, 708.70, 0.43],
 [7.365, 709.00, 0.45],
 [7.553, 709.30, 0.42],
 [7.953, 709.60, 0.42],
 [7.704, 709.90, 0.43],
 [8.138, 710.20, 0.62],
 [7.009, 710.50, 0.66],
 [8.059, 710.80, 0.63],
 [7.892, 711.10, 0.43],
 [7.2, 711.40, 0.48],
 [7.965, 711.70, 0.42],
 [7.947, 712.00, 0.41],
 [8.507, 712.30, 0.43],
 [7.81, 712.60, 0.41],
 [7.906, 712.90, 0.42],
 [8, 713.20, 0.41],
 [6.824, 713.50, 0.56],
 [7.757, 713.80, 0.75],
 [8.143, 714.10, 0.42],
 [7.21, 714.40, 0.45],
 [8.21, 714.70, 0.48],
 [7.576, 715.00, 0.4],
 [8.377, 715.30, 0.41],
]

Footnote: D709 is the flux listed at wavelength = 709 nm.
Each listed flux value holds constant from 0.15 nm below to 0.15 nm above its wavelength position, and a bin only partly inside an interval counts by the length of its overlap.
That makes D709 7.365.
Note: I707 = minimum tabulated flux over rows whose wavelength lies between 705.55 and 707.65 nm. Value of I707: 6.953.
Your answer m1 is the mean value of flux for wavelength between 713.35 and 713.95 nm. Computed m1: 7.29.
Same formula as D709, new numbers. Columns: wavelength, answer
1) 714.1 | 8.143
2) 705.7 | 7.703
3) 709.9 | 7.704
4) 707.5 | 8.2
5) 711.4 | 7.2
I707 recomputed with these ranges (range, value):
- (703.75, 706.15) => 7.498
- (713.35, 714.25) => 6.824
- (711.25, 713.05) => 7.2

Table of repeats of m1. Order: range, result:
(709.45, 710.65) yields 7.7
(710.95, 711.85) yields 7.69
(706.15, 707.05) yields 7.54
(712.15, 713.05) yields 8.07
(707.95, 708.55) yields 8.15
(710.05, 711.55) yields 7.66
